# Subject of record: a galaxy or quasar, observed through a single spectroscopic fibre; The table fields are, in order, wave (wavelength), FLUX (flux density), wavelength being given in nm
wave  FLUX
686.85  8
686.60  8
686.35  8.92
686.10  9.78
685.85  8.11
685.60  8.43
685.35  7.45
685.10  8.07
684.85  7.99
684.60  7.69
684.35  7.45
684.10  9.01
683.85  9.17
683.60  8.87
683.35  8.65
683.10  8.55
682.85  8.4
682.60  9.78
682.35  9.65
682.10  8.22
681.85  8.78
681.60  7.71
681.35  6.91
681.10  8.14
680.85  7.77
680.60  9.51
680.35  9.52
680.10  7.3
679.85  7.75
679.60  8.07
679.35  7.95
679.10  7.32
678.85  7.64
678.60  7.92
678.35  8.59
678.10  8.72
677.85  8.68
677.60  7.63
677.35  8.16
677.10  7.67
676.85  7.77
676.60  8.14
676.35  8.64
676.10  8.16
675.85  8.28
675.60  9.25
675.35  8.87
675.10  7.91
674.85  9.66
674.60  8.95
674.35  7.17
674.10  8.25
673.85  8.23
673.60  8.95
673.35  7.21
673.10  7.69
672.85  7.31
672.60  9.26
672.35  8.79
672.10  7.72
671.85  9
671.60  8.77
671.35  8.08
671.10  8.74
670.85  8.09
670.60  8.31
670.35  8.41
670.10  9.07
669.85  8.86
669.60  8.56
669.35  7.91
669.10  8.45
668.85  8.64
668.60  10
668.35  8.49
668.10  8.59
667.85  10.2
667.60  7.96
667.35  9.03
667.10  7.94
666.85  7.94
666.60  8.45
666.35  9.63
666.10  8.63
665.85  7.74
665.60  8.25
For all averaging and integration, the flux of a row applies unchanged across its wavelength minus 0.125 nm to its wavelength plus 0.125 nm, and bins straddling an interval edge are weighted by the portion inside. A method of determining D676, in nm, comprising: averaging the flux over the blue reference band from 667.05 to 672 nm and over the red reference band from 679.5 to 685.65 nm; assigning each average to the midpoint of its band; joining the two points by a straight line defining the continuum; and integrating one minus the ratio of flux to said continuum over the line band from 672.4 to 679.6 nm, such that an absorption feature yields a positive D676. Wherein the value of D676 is 0.25 nm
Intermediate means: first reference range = 8.66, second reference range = 8.35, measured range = 8.22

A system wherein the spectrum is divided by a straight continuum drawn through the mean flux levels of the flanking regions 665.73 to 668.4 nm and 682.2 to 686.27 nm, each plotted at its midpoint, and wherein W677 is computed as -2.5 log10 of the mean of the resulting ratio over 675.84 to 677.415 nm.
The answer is 0.06 mag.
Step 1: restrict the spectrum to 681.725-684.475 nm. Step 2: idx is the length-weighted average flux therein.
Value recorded 8.78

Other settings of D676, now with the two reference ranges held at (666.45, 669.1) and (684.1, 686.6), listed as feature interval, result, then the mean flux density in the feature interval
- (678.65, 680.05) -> 0.112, 7.73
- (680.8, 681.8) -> 0.077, 7.71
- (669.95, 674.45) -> 0.162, 8.29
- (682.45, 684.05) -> -0.120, 8.92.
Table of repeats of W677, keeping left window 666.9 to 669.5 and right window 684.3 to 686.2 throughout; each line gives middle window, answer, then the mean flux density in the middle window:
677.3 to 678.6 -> 0.006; 8.33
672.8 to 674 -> 0.079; 7.92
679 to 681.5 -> 0.035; 8.03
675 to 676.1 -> -0.012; 8.55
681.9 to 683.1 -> -0.093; 8.95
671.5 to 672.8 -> -0.008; 8.63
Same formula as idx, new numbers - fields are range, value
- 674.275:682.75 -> 8.31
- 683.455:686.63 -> 8.39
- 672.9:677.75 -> 8.23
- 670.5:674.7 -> 8.26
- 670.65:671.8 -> 8.45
